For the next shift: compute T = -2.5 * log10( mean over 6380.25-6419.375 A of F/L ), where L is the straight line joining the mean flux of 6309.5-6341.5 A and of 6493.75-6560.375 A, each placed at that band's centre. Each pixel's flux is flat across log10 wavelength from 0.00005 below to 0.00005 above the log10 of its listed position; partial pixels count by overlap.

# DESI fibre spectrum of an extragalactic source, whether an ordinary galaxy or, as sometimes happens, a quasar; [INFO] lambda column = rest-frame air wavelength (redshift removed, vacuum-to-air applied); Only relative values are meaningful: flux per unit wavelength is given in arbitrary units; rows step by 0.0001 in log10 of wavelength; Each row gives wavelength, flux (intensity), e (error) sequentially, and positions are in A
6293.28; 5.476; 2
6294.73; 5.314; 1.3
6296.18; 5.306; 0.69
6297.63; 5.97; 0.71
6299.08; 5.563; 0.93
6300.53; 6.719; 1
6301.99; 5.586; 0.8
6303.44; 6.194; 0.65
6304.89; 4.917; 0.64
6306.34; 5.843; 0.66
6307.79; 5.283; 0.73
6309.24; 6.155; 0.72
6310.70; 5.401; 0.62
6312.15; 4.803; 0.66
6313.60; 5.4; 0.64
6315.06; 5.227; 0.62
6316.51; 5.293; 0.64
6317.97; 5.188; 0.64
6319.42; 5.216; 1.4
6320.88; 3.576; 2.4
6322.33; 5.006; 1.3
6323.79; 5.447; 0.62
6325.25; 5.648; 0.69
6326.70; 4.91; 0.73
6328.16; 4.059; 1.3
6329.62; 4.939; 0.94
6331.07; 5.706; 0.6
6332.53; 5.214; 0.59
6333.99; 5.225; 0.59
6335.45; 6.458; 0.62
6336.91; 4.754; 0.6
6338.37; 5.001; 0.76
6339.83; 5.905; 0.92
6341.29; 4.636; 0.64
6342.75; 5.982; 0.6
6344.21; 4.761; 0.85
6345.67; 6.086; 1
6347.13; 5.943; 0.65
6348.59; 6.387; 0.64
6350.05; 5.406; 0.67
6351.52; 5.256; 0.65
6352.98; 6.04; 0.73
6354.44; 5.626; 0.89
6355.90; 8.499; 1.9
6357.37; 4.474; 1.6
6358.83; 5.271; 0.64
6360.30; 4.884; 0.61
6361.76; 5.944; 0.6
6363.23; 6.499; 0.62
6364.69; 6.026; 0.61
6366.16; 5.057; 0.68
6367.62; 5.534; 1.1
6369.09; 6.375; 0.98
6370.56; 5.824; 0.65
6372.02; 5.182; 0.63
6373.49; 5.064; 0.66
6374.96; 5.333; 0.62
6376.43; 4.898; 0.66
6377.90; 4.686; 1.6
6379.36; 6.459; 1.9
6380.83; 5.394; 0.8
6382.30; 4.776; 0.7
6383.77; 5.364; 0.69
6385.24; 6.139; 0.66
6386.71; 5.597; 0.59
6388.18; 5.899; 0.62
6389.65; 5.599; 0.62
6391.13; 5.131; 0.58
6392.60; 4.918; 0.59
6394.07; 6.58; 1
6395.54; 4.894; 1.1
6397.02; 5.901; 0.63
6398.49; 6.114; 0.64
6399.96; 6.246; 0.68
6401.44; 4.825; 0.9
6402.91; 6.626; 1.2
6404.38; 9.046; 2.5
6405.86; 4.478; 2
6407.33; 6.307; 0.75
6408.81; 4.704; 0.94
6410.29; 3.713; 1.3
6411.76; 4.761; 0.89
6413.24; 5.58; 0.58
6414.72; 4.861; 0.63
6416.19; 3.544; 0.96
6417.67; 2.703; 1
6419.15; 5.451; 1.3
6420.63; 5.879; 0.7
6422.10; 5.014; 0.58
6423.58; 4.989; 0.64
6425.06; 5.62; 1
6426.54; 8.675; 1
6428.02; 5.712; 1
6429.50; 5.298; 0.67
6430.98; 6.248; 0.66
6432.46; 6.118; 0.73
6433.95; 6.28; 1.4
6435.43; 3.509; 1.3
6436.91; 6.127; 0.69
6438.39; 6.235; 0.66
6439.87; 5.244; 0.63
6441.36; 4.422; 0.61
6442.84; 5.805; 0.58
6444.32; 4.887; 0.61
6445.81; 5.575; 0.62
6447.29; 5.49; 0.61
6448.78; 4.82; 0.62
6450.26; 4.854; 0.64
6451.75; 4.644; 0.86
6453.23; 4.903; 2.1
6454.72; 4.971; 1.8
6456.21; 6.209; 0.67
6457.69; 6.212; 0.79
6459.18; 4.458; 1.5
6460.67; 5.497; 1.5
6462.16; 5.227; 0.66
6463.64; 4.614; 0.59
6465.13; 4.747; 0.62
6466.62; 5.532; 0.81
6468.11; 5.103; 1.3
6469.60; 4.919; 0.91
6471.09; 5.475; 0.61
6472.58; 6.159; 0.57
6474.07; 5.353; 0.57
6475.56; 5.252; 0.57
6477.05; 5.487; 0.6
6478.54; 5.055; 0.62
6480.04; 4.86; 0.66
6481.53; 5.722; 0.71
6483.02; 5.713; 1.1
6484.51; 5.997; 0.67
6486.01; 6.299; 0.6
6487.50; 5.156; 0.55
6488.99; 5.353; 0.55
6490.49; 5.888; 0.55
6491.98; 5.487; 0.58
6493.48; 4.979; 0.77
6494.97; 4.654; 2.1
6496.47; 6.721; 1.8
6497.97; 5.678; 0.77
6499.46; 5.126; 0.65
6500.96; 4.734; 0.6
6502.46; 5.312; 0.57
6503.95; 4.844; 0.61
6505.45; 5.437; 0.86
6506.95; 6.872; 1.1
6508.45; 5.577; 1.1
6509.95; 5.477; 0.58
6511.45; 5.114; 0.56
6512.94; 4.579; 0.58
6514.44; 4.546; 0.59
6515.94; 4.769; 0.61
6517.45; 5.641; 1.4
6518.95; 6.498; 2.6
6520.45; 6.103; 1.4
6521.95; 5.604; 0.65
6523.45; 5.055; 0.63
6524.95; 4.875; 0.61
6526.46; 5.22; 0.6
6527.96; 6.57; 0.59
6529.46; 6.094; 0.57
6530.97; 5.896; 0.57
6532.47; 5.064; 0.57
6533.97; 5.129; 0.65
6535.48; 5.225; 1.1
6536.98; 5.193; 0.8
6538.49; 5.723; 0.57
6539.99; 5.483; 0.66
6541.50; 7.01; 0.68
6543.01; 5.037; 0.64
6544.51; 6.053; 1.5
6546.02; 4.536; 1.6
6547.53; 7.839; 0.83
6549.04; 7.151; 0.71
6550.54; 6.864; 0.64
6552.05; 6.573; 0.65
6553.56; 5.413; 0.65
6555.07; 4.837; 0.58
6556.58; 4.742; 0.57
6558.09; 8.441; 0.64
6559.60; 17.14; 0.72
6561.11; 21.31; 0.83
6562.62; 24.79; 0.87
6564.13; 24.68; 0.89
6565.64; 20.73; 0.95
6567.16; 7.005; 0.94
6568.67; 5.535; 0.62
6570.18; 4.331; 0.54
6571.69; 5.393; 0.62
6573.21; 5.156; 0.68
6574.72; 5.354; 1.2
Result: 0.013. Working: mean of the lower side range 5.16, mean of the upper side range 5.92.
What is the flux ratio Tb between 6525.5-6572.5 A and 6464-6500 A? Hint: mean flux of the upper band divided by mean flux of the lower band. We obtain 1.5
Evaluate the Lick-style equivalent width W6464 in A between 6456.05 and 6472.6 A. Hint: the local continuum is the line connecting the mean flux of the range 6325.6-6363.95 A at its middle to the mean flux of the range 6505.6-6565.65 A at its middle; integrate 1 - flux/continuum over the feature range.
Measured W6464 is 3.7 A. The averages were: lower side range 5.53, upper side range 7.56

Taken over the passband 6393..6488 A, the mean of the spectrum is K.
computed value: 5.42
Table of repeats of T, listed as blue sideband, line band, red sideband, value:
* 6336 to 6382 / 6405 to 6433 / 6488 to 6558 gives 0.07 mag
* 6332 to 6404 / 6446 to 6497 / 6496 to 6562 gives 0.14 mag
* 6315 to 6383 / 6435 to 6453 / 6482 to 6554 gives 0.08 mag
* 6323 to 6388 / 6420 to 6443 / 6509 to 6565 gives 0.12 mag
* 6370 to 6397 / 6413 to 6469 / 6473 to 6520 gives 0.03 mag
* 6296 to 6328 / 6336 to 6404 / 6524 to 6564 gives 0.07 mag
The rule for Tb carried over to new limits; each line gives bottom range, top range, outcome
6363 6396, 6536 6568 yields 1.77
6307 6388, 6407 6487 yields 0.97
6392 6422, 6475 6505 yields 1.01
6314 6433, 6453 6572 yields 1.20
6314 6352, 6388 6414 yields 1.06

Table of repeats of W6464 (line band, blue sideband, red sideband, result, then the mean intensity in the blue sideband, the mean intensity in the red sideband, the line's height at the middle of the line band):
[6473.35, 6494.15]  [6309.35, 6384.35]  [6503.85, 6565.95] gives 4.5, 5.42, 7.56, 6.98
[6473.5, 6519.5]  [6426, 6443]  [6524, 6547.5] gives 2.0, 5.77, 5.61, 5.67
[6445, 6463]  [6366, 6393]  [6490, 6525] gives 0.6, 5.45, 5.41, 5.42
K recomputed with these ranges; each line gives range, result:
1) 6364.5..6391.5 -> 5.48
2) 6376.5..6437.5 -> 5.5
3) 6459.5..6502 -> 5.38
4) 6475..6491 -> 5.52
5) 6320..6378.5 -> 5.44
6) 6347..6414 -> 5.63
